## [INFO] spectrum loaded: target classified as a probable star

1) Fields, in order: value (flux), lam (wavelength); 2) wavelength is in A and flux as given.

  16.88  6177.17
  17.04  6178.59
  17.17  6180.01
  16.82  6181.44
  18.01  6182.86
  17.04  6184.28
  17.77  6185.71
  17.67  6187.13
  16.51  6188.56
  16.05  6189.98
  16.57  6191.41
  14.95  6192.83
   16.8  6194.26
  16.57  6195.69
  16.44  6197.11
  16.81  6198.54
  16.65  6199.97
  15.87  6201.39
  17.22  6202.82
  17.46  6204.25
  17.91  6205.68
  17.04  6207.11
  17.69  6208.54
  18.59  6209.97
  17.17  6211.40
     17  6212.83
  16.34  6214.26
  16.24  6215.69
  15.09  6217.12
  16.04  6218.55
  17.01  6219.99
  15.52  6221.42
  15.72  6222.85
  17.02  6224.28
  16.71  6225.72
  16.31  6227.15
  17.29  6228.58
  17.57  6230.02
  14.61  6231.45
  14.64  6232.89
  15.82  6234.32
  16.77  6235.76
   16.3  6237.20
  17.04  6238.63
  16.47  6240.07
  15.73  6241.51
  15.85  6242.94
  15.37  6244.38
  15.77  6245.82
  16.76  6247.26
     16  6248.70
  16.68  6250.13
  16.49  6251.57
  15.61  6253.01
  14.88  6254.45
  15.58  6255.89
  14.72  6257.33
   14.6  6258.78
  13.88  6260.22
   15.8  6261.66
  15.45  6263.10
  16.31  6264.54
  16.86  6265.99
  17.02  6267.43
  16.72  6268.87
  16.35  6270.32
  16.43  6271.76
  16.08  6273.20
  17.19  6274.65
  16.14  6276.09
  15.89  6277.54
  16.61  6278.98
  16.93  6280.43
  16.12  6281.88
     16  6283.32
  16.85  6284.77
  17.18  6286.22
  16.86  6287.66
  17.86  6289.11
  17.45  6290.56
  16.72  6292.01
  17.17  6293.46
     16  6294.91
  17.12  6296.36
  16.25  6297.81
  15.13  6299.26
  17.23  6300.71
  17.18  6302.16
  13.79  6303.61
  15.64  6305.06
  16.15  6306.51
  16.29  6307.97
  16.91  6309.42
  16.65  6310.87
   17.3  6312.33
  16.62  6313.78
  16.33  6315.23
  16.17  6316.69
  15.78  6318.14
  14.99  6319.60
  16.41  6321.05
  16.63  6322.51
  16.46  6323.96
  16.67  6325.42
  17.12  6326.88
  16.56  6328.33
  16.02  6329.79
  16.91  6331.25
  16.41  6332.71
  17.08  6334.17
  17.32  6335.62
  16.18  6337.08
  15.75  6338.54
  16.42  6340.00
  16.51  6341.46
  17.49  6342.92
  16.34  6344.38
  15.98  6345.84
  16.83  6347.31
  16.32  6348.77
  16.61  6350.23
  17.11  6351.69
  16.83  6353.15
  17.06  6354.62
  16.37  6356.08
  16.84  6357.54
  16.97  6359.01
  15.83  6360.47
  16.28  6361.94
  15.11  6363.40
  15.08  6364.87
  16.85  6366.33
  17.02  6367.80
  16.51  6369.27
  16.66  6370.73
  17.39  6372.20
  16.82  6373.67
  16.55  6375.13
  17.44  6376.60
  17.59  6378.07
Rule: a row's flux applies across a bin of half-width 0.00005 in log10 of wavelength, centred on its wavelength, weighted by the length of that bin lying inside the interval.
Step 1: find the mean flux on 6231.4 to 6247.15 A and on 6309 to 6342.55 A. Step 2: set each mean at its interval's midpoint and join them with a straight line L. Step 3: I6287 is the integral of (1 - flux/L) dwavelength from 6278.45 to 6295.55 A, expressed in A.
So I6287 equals -0.6 A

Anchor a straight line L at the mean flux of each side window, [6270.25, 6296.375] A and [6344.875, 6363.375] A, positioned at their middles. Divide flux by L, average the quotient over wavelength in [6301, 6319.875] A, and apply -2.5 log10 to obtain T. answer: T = 0.03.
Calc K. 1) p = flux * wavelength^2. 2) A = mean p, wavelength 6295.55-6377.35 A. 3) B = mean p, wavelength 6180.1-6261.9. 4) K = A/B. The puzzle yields 1.0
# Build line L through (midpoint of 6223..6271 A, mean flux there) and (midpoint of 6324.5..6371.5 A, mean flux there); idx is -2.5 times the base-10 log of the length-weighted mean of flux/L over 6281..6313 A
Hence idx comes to -0.02 mag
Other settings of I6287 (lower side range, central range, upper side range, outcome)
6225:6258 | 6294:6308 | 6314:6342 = 0.2 A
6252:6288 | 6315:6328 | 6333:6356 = 0.1 A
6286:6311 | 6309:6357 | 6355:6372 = -0.3 A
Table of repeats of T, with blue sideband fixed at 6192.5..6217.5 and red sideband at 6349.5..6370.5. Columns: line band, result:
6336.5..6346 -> 0.007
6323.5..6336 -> -0.012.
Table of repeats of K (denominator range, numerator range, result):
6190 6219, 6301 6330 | 1.01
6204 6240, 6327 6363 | 1.04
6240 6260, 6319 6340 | 1.08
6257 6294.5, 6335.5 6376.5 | 1.04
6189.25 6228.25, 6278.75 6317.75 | 1.02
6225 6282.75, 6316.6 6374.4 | 1.06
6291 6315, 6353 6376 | 1.03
